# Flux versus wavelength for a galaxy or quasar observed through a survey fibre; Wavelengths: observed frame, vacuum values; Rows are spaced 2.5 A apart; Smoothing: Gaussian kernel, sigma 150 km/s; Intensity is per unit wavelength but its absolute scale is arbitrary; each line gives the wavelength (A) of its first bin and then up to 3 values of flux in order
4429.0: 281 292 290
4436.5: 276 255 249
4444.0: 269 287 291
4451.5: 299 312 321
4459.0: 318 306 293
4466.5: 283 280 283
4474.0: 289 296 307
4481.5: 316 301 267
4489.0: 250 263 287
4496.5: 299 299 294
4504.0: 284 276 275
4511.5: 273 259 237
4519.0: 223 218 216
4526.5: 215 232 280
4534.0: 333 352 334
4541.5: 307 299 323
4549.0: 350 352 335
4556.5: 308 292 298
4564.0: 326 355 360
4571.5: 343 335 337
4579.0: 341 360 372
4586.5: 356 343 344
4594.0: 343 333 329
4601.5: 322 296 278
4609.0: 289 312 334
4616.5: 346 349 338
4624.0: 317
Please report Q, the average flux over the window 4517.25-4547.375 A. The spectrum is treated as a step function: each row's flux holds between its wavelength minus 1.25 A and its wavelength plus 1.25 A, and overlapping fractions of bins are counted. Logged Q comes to 276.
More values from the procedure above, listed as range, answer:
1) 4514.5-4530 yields 225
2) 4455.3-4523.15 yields 281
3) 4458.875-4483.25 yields 296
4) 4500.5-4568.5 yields 291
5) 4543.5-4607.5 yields 333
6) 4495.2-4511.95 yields 286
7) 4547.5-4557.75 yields 336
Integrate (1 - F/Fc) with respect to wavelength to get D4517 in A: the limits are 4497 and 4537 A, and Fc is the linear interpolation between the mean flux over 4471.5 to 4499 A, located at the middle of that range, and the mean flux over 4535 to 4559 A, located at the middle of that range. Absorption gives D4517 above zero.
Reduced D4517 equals 5.5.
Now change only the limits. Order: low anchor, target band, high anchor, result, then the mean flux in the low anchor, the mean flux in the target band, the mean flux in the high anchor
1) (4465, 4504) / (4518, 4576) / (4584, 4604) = 2.29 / 288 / 305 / 338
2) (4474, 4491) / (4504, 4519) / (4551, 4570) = 2.00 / 288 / 262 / 327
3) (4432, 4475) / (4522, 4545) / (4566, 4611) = 2.41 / 288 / 283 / 335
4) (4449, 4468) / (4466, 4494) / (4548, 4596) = 2.25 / 303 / 285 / 339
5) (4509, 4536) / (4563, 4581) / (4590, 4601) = -1.98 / 253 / 343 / 336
